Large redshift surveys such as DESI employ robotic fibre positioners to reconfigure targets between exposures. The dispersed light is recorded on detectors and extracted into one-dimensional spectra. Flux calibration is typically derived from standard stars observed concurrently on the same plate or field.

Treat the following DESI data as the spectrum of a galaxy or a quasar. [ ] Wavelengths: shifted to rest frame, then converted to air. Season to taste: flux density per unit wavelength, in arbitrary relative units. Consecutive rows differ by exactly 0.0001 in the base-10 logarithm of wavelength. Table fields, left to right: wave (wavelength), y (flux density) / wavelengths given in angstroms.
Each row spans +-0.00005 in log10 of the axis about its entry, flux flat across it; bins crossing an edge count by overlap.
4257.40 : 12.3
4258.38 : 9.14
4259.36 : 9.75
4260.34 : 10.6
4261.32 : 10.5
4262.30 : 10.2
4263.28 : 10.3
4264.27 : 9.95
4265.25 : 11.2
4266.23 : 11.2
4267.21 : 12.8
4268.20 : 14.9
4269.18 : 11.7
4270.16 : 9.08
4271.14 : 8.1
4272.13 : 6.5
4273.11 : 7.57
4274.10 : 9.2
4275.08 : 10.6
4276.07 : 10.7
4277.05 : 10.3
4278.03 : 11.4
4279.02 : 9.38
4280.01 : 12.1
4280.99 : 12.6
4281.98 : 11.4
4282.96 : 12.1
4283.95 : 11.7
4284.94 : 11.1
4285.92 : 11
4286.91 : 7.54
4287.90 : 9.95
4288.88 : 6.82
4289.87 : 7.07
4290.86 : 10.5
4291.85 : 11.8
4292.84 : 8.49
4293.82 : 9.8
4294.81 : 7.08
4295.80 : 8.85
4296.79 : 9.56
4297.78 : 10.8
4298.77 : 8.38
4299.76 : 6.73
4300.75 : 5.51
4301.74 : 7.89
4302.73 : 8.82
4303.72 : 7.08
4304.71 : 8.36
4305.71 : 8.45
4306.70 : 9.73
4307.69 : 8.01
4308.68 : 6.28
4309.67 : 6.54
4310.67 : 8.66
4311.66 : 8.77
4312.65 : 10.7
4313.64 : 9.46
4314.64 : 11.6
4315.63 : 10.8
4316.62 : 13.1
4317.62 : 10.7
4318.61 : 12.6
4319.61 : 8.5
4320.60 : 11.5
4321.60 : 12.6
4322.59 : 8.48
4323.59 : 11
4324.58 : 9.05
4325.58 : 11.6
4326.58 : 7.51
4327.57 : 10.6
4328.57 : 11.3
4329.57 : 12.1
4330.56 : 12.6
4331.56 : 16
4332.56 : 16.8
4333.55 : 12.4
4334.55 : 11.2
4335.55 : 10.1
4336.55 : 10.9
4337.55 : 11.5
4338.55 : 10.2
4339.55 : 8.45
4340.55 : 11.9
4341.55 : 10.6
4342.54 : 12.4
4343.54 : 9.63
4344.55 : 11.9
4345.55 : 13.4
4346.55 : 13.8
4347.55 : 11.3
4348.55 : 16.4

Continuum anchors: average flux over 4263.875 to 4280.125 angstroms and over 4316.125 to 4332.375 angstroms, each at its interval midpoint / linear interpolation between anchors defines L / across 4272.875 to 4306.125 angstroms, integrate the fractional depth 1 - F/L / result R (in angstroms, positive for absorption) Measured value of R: 3.8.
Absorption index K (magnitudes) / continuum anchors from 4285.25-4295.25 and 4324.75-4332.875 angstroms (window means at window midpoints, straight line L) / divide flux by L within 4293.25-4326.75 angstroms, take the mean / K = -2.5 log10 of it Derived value 0.15 mag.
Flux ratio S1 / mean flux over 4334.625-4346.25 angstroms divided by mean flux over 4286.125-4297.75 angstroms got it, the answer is 1.23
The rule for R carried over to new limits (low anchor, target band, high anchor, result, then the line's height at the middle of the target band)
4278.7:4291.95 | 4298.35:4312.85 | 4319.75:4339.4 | 3.8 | 10.8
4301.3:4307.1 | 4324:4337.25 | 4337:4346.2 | -1.7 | 10.3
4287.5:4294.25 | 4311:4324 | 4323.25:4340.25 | -0.1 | 10.6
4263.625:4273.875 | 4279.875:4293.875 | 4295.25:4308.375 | -1.6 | 9.18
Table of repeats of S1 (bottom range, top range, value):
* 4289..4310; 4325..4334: 1.47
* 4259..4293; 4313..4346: 1.09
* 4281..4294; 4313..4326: 1.08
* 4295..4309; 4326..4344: 1.40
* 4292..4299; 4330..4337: 1.41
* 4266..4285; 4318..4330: 0.99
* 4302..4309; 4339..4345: 1.33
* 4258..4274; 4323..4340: 1.11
